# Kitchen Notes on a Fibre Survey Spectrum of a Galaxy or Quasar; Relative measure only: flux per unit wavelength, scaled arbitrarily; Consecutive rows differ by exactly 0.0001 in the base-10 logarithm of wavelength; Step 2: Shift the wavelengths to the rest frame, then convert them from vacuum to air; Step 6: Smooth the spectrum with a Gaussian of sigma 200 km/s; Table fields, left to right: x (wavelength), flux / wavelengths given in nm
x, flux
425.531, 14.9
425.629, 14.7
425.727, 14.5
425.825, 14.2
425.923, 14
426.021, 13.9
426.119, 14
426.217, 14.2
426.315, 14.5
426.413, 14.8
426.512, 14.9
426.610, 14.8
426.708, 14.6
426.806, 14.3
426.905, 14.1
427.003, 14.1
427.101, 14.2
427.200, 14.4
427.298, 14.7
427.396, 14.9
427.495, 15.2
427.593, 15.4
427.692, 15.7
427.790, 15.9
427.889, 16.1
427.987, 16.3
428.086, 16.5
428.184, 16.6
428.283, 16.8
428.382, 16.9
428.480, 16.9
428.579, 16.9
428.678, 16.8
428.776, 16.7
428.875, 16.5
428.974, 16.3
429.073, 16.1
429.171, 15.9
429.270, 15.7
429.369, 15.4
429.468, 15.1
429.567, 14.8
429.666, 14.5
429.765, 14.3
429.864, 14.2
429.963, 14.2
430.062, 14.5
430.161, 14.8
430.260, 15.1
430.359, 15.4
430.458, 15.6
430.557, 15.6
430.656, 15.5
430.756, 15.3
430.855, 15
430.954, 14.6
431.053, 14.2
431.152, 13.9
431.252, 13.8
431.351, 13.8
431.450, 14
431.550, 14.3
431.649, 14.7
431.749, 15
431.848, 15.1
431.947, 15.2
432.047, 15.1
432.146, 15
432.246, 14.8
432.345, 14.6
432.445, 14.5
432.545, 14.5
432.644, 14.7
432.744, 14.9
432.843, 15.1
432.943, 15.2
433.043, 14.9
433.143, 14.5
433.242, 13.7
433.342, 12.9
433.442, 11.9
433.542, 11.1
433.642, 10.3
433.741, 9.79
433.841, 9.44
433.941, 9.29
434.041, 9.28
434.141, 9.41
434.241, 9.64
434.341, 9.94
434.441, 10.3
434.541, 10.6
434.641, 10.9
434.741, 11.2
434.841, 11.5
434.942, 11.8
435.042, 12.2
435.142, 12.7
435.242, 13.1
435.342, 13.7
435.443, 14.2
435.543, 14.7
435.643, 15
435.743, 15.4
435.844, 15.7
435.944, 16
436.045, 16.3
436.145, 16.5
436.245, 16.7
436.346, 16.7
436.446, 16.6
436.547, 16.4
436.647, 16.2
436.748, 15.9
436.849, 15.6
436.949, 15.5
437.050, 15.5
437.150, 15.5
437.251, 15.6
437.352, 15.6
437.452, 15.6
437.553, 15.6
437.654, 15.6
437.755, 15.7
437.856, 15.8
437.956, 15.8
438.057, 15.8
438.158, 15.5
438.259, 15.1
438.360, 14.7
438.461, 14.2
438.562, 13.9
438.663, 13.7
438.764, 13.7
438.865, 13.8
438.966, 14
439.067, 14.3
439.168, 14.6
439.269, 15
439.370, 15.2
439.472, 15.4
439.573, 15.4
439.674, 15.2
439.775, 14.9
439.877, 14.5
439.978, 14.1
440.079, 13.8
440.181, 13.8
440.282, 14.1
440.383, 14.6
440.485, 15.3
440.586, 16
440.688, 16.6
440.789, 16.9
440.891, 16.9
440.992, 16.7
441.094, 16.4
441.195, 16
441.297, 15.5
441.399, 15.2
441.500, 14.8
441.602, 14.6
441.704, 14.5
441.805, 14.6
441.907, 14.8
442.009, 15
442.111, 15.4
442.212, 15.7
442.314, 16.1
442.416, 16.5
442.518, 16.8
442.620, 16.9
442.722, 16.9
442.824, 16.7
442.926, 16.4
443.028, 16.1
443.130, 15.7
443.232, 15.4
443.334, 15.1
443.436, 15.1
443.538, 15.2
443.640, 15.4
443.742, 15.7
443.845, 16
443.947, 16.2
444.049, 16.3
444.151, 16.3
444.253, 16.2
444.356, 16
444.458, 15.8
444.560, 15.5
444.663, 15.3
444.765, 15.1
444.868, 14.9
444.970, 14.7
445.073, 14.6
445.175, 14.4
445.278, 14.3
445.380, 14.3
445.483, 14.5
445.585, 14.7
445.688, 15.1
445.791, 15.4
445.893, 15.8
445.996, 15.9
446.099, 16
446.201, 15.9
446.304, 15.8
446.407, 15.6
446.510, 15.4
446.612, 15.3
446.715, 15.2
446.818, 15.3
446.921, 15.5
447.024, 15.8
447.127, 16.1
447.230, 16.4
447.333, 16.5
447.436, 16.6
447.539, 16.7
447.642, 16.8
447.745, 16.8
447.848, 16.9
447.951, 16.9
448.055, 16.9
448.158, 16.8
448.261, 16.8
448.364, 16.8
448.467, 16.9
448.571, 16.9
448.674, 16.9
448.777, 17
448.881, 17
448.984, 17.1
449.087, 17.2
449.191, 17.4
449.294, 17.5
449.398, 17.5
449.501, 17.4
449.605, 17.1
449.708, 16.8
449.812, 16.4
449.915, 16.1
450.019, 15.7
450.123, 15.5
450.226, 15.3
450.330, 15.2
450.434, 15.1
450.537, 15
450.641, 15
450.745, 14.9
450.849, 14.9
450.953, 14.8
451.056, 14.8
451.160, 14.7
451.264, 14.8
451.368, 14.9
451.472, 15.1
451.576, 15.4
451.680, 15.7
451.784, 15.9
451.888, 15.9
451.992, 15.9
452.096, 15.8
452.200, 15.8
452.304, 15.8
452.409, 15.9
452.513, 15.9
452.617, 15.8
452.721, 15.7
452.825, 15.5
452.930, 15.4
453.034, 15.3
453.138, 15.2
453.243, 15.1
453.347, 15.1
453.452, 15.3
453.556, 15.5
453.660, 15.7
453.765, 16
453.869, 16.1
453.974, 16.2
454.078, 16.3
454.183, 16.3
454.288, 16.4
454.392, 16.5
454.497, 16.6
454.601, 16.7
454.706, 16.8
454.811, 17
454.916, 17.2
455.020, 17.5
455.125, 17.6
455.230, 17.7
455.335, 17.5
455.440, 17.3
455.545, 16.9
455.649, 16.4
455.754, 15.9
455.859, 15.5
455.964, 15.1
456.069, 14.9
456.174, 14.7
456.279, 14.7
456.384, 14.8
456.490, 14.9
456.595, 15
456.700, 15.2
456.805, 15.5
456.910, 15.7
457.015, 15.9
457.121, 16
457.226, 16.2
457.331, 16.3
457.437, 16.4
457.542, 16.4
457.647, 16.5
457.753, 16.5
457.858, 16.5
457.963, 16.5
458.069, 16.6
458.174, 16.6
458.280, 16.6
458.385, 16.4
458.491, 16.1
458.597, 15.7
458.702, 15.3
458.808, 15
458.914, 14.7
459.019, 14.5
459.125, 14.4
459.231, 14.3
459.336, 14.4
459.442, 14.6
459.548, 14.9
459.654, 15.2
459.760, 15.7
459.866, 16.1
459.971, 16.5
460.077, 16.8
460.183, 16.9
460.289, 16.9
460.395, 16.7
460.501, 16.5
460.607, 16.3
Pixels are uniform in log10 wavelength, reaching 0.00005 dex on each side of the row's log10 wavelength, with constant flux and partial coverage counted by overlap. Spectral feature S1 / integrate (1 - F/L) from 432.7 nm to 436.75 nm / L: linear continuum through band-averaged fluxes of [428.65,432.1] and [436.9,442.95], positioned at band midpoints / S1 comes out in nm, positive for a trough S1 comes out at 0.53 nm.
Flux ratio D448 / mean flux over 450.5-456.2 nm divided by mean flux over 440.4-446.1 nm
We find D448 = 1.02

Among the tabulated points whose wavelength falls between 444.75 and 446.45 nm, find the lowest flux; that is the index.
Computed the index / 14.3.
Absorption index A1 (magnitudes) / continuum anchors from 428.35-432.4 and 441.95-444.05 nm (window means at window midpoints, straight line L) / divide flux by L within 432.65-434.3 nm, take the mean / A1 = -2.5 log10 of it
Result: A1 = 0.27 mag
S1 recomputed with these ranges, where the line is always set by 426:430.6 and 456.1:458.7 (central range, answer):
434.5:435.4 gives 0.20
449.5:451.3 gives 0.03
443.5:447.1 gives 0.05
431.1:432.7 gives 0.09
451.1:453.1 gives 0.03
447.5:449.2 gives -0.13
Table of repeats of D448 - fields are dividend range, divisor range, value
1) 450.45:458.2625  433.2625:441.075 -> 1.12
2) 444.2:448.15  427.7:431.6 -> 1.02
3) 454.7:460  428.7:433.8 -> 1.09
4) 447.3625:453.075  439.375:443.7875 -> 1.04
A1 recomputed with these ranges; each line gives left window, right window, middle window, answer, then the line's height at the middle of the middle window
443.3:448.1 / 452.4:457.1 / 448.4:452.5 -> -0.01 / 15.8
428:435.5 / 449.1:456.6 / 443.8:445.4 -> -0.02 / 15.2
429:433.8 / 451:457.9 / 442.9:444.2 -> -0.04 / 15.2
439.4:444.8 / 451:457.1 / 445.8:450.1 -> -0.05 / 15.7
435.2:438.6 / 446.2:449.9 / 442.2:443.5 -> 0.00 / 16.1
